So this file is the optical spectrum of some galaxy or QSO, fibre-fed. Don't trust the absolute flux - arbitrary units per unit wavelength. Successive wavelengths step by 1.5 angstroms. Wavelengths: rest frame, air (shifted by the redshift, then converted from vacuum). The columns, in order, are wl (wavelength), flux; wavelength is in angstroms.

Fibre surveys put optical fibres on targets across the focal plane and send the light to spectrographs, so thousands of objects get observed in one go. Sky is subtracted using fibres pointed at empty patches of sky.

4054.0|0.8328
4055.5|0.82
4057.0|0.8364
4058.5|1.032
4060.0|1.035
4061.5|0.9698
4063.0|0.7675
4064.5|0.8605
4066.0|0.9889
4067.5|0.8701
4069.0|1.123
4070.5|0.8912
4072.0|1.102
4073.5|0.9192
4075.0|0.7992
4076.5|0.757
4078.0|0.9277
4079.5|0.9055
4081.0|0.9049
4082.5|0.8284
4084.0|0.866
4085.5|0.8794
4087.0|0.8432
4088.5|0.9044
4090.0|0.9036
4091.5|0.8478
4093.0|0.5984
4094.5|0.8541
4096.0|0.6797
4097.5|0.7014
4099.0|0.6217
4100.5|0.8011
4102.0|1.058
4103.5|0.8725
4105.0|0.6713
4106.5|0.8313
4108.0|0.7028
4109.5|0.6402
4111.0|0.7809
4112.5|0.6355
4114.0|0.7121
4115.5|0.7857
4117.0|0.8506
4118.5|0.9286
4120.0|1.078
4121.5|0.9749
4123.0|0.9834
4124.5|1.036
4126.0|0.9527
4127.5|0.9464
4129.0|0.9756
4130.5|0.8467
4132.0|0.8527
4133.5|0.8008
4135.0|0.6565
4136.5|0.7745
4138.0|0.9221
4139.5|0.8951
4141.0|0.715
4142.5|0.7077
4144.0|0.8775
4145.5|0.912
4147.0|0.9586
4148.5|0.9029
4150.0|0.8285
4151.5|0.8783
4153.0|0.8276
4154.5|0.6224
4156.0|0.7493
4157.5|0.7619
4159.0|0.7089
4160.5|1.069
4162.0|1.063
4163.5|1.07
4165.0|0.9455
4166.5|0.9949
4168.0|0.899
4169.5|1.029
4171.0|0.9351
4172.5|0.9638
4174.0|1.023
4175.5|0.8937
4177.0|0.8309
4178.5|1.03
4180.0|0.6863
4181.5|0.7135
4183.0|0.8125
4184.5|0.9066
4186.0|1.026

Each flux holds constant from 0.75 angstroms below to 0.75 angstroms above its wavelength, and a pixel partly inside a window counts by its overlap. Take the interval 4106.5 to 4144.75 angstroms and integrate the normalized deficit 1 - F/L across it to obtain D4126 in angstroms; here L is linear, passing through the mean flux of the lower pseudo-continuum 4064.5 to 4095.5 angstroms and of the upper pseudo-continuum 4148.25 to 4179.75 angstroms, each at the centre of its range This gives 2.26 angstroms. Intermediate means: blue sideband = 0.883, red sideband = 0.903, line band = 0.841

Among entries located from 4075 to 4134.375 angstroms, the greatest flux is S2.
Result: 1.078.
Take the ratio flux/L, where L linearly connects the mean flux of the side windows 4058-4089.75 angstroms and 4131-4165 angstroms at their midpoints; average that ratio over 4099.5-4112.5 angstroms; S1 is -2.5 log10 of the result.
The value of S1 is 0.13 mag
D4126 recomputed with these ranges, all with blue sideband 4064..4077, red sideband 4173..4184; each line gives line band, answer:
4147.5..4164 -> 0.25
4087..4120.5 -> 4.21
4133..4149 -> 0.98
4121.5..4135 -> -0.31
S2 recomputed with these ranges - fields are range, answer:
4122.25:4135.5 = 1.036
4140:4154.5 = 0.9586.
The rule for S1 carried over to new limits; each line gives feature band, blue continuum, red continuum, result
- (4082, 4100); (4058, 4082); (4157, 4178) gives 0.17 mag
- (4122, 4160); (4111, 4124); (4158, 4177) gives 0.08 mag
